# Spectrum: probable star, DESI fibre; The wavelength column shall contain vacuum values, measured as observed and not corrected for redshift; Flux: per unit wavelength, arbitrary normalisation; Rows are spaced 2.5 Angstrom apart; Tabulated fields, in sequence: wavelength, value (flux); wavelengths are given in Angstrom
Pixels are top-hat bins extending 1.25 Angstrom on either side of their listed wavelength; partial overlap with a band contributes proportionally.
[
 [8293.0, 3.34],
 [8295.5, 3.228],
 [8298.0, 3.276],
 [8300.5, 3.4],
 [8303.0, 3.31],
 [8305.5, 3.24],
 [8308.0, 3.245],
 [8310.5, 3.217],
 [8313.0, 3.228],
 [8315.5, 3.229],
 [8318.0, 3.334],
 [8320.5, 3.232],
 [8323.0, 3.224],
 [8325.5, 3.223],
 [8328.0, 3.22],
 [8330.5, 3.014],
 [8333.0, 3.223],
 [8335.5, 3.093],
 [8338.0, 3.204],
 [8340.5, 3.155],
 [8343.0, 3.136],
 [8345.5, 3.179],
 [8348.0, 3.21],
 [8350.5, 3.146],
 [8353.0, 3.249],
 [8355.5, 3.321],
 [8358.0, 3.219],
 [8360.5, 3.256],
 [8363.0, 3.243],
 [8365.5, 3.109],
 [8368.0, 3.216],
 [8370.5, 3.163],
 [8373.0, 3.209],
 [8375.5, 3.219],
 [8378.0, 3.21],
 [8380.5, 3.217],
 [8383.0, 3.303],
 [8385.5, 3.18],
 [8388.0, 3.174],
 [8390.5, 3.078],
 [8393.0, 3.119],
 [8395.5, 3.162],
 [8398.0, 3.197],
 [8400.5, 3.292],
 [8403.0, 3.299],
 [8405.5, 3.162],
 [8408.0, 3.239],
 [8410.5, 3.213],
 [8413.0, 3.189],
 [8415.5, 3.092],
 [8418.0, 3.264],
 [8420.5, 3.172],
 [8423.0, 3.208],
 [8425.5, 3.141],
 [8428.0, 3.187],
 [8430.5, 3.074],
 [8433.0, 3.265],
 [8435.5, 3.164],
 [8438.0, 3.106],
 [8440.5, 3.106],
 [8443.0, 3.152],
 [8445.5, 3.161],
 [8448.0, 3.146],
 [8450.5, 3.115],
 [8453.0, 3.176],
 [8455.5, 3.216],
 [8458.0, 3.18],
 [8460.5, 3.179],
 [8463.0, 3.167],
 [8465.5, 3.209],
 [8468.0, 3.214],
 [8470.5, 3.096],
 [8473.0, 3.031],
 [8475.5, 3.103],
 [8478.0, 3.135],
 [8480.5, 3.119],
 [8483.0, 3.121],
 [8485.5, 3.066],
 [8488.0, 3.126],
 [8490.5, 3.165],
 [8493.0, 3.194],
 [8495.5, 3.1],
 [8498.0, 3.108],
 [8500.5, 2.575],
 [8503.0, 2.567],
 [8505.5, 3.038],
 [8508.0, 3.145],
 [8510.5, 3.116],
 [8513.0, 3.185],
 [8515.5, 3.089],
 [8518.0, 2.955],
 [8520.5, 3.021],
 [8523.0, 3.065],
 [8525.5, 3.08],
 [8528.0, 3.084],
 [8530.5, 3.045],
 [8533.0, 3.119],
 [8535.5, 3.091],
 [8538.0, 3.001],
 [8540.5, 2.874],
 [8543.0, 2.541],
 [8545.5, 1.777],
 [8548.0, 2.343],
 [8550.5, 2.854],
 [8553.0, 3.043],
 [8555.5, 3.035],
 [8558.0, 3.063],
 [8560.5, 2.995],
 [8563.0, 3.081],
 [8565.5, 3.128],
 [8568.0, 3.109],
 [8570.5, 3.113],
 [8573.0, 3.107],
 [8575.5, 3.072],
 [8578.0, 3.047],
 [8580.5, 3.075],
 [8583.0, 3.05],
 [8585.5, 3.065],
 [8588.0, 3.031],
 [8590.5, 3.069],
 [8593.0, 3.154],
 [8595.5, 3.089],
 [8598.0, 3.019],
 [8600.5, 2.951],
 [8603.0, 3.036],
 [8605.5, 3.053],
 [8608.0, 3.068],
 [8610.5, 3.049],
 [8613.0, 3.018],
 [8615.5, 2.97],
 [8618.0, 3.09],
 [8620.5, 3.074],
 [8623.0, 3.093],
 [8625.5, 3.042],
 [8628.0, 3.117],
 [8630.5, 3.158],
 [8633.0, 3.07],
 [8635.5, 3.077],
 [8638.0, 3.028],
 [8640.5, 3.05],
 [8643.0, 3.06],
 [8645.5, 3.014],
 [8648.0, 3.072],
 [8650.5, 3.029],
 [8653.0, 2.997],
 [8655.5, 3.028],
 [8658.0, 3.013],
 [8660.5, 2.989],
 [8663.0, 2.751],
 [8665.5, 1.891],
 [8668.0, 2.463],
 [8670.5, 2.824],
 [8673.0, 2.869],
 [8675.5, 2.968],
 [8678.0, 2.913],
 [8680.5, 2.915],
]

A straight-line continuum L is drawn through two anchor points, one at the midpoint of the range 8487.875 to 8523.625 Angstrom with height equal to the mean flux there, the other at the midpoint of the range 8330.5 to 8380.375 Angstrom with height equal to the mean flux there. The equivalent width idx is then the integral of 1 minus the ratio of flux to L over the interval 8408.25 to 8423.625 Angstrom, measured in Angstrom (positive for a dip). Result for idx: -0.32 Angstrom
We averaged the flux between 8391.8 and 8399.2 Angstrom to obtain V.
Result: 3.16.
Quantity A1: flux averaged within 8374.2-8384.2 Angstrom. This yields 3.24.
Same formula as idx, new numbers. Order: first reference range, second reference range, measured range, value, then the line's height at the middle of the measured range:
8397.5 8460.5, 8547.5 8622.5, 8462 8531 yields 1.1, 3.12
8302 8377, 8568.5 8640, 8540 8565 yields 2.6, 3.09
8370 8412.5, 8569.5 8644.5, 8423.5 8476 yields 0.2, 3.16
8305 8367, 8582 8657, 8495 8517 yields 0.9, 3.11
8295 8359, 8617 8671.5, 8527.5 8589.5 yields 1.5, 3.02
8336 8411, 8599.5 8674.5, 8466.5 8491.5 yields -0.1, 3.11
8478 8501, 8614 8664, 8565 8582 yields -0.2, 3.06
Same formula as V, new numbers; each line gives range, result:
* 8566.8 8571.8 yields 3.11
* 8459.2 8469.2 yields 3.19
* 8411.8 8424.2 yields 3.18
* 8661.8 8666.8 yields 2.32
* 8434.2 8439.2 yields 3.14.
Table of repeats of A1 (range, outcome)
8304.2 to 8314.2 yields 3.23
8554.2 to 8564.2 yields 3.04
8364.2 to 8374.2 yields 3.17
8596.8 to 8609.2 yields 3.03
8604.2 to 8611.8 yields 3.06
